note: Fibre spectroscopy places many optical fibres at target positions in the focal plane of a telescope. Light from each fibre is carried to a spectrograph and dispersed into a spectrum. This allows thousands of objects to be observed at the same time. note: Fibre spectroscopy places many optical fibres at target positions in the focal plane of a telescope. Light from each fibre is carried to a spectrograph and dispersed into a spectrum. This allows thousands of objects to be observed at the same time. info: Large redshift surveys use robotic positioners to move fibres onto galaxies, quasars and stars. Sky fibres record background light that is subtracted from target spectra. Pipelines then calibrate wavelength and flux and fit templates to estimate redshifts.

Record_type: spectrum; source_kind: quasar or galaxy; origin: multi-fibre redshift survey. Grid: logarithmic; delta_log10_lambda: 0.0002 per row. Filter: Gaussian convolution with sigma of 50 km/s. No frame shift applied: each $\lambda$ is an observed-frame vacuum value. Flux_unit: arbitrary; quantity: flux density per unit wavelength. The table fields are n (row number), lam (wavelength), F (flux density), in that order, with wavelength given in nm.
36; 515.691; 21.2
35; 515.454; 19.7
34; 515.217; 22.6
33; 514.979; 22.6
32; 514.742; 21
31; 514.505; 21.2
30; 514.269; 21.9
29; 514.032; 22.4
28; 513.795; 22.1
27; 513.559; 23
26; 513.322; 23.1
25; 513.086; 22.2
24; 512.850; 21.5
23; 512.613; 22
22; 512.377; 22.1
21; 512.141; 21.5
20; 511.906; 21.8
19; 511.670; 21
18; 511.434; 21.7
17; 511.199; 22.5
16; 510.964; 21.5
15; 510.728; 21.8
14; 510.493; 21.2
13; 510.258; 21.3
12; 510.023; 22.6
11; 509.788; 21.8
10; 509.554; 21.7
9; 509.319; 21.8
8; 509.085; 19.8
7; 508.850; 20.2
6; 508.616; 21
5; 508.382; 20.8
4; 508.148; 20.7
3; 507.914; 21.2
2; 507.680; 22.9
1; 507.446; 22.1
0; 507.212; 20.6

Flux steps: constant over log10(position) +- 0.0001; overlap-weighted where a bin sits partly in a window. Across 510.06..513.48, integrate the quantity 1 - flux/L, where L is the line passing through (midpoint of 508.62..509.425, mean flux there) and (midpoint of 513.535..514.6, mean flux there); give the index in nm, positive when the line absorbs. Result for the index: -0.07 nm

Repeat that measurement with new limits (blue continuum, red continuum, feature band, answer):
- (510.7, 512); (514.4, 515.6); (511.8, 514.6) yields -0.07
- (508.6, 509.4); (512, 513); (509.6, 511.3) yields -0.06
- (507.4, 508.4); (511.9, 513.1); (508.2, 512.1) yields 0.05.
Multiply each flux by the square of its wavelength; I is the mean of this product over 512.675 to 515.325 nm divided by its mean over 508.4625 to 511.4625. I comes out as 1.05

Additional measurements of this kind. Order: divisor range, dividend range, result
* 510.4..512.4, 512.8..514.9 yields 1.03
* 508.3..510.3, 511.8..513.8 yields 1.06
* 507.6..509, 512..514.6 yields 1.07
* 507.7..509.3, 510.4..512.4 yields 1.05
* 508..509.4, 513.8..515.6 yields 1.07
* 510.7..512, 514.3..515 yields 1.01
